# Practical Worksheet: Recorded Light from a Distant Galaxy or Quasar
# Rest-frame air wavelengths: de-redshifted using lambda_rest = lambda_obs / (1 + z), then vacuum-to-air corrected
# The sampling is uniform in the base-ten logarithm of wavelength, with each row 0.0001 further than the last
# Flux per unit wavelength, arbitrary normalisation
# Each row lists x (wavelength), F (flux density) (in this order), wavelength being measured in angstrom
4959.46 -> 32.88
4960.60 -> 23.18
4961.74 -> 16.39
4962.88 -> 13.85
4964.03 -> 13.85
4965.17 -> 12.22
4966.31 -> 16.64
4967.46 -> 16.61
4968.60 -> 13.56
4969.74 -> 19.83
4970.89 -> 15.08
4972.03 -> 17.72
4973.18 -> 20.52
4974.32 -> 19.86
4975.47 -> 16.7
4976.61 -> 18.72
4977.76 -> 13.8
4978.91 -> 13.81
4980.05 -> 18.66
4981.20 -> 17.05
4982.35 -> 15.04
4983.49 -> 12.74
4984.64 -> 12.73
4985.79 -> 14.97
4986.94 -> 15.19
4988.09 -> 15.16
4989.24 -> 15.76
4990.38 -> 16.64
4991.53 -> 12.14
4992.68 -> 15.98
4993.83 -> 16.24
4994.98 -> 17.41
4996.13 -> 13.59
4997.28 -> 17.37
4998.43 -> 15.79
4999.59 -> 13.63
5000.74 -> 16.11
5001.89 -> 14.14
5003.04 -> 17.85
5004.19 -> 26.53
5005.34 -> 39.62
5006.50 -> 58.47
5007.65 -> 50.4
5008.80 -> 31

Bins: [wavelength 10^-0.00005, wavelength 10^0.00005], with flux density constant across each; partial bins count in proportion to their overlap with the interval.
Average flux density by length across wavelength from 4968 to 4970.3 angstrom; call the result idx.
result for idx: 16.7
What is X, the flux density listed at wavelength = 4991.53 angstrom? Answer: 12.14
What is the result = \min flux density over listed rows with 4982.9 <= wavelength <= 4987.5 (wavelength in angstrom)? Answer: 12.73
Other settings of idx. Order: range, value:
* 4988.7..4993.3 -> 15.2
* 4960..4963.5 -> 17.9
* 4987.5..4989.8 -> 15.4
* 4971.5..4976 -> 18.7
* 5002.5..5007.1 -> 35.8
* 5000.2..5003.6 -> 16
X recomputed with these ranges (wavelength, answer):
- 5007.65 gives 50.4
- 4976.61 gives 18.72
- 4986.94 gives 15.19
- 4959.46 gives 32.88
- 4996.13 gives 13.59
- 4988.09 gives 15.16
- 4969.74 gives 19.83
